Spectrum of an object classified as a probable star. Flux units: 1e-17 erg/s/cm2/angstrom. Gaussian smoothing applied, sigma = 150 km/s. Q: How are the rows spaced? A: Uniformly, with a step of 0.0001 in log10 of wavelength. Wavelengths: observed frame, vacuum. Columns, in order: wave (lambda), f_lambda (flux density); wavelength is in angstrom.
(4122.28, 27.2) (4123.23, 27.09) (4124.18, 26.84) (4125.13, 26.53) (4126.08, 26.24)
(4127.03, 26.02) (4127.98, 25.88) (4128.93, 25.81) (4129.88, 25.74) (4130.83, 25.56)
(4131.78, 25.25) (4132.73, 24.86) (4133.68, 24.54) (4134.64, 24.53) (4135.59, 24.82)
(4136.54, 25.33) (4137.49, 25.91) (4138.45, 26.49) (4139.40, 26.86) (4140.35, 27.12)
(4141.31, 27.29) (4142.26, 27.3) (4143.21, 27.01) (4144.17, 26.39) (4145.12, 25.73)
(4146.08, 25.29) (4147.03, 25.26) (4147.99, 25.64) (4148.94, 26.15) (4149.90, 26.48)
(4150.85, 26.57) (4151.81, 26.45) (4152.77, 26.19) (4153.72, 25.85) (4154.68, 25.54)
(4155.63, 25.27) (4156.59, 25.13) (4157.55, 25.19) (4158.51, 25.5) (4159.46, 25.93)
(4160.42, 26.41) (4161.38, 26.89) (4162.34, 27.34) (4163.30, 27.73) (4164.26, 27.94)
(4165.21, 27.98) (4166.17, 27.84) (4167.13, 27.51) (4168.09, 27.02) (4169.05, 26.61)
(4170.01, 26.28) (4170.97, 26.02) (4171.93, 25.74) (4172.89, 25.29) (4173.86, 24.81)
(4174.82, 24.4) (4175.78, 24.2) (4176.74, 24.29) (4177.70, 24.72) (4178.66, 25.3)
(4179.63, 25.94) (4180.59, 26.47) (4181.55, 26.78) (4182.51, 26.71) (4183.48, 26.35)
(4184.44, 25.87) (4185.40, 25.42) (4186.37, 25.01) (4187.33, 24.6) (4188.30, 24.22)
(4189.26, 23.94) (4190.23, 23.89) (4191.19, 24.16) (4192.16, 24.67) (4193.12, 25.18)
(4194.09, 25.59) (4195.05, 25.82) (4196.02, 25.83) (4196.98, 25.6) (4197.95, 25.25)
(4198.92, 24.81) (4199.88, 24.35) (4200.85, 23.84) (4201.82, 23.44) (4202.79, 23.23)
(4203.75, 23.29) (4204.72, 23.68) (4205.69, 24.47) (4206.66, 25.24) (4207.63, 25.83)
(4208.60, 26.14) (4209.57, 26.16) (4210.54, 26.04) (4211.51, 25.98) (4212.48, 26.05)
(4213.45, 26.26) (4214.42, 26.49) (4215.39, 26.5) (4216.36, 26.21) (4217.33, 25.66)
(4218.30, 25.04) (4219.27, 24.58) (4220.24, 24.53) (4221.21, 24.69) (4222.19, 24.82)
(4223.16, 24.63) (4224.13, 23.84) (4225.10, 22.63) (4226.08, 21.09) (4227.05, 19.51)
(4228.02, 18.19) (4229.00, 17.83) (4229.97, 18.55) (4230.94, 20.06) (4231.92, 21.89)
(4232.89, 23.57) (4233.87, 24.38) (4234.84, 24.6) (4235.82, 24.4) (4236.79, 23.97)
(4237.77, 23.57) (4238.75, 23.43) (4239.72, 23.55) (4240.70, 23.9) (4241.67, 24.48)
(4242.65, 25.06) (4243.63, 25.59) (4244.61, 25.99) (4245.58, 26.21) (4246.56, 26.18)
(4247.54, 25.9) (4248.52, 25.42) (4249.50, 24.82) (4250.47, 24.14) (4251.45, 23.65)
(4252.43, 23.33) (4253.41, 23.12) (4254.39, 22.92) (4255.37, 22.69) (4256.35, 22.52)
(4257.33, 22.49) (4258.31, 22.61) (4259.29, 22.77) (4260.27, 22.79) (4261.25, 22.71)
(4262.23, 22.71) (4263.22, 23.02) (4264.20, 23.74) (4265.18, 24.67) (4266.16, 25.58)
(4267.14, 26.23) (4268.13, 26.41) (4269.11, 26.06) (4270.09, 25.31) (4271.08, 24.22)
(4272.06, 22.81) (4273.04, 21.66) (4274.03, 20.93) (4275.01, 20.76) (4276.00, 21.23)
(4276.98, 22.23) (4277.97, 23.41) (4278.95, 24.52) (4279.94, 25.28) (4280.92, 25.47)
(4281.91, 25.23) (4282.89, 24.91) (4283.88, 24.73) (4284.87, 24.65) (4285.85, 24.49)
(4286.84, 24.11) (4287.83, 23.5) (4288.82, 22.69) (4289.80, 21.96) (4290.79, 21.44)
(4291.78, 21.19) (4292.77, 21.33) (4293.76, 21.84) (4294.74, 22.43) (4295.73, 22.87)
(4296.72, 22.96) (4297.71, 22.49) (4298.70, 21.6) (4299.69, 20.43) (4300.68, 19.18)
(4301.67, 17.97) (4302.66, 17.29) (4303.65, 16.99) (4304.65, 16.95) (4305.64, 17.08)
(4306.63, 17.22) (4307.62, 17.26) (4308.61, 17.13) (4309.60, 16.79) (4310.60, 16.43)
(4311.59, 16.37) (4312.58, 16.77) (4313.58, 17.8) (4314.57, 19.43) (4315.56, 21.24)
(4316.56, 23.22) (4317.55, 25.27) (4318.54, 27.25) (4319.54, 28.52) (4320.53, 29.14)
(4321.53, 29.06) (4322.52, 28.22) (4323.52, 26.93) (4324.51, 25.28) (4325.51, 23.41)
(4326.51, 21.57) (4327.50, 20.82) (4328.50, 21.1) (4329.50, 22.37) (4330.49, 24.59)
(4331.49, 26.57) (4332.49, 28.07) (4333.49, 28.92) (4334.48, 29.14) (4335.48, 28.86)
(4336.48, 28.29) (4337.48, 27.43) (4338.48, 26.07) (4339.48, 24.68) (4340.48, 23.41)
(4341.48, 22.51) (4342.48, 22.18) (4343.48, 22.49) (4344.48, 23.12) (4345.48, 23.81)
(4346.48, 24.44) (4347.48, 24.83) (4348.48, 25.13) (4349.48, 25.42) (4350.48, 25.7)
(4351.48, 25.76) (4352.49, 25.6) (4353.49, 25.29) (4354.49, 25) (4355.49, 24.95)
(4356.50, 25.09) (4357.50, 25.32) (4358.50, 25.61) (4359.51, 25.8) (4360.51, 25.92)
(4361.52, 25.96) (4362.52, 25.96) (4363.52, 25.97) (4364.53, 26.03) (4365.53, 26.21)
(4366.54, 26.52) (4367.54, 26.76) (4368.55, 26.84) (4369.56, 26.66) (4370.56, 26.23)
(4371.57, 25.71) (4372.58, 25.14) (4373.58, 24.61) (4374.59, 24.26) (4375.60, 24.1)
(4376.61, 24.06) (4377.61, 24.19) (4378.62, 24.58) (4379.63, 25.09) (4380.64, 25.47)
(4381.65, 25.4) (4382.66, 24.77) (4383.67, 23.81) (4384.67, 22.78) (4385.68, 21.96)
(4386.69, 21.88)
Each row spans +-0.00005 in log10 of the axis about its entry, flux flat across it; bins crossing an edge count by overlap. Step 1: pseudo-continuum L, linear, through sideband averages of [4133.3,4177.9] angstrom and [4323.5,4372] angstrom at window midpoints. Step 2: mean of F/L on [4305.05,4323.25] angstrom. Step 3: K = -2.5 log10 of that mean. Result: 0.19 mag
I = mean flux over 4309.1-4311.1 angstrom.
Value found 16.6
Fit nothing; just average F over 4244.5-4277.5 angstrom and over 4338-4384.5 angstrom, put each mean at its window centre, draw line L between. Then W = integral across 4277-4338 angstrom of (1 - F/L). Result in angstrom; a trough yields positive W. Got 3.93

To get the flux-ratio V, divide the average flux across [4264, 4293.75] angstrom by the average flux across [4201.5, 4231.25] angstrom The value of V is 0.99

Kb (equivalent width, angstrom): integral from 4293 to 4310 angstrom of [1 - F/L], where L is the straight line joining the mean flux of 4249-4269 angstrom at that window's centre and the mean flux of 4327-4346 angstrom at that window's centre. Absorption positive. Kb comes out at 3.5 angstrom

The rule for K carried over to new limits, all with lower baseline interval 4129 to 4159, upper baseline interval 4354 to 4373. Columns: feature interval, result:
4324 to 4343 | 0.04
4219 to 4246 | 0.12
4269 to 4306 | 0.17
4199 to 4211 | 0.05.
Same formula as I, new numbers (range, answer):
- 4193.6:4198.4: 25.6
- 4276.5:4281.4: 24.2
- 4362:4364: 26.1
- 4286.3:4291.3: 22.7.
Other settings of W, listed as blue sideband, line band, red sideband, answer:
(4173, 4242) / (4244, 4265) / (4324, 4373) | 0.73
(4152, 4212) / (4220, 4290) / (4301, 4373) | 3.36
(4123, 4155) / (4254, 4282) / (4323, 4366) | 2.14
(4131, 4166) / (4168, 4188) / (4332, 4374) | 0.38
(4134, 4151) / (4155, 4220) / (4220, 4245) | -2.67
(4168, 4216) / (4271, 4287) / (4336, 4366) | 1.05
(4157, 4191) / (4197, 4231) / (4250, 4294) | 1.16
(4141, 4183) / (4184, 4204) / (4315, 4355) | 1.00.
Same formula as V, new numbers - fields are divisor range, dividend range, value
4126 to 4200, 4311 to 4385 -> 0.96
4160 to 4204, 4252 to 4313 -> 0.86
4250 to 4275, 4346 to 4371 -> 1.09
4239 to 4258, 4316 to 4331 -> 1.03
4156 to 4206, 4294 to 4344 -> 0.89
